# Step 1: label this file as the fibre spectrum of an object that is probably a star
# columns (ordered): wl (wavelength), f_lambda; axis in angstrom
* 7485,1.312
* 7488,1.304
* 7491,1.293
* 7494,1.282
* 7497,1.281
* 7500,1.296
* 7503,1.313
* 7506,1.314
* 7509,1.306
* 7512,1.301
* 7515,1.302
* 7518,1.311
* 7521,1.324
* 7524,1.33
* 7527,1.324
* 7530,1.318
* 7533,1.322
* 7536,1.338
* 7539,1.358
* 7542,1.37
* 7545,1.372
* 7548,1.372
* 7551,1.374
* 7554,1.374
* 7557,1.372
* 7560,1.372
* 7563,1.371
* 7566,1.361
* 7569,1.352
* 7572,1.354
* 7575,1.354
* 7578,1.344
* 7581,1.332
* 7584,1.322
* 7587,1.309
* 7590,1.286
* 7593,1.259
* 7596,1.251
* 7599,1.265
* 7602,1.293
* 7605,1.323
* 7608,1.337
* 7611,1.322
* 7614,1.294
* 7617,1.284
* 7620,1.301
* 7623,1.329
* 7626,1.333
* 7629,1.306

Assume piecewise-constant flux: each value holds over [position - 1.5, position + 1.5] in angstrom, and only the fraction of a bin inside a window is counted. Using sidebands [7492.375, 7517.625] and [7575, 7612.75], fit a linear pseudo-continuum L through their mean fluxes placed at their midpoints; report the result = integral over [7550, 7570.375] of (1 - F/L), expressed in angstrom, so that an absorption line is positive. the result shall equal -1.01 angstrom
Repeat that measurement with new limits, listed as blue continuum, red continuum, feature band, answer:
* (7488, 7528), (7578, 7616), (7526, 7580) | -2.2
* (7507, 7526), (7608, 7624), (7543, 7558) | -0.7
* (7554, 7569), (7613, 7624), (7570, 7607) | 0.8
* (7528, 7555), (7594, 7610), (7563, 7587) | -0.4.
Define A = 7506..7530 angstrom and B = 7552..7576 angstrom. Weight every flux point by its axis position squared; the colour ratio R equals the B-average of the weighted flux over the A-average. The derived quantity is 1.05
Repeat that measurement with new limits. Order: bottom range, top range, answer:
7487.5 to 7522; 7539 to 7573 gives 1.06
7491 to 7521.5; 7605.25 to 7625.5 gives 1.04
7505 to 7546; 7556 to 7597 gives 1.02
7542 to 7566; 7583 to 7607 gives 0.95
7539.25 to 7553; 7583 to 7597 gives 0.95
